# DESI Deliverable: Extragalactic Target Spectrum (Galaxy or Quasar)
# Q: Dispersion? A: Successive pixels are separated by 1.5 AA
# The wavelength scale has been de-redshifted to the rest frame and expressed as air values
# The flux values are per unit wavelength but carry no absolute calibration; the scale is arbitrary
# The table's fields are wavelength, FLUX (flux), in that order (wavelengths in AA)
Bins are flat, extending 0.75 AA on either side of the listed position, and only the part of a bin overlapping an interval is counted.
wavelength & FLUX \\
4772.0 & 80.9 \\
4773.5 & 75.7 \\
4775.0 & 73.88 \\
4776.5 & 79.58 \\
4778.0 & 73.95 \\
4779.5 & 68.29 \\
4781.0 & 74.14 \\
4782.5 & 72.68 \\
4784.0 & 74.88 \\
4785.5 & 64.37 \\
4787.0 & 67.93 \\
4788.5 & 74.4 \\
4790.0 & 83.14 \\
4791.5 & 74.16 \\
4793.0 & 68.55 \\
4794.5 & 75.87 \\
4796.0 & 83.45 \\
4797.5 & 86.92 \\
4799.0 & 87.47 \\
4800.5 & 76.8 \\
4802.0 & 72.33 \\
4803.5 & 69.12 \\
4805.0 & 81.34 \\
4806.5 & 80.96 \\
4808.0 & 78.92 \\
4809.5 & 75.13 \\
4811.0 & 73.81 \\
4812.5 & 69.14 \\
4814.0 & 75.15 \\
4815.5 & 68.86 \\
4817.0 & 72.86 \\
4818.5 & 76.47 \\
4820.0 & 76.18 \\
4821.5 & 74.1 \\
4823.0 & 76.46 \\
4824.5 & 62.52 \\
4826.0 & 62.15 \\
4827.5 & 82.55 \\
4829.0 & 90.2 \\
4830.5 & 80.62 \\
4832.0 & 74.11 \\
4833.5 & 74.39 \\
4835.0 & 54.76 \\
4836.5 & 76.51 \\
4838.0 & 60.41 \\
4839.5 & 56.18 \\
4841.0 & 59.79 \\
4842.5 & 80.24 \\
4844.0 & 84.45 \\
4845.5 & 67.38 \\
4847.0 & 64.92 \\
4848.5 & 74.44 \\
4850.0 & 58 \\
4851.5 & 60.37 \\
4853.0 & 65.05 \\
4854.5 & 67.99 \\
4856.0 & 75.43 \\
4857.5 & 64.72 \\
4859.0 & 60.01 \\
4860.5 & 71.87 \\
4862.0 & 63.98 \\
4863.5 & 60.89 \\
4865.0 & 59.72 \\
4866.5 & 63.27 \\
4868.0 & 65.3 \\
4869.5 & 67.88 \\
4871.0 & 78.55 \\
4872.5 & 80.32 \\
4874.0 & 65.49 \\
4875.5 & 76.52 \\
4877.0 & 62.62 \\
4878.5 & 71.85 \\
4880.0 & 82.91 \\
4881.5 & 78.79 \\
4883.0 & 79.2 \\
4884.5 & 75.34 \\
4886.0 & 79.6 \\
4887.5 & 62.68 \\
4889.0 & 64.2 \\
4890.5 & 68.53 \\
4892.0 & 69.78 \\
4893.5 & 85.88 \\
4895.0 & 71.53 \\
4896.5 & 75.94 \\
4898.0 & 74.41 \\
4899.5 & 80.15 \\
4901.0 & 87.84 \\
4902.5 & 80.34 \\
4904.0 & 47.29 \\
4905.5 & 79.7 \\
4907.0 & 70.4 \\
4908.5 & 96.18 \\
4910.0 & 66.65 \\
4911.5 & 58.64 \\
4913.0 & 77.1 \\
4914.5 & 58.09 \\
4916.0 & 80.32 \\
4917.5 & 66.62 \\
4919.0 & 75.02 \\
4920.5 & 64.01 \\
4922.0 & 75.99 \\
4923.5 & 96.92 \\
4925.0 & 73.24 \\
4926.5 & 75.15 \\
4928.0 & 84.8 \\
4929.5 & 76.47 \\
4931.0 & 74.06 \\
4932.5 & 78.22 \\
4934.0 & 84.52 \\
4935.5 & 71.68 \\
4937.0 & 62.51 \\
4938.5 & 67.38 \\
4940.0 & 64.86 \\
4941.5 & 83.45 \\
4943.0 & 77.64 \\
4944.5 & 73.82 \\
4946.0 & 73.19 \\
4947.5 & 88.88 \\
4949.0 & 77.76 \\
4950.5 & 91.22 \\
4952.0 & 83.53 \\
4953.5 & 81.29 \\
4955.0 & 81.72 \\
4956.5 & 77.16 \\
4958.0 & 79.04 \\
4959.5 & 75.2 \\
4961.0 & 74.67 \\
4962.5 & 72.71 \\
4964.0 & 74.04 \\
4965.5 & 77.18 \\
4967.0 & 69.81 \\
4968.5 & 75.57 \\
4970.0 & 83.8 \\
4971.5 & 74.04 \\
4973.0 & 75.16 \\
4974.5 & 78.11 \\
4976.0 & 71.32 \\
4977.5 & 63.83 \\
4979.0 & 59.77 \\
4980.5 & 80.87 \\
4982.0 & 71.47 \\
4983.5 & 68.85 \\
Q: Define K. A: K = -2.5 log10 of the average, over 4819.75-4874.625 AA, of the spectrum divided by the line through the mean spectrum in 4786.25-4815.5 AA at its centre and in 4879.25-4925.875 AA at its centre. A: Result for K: 0.094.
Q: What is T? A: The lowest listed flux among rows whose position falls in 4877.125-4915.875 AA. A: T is 47.29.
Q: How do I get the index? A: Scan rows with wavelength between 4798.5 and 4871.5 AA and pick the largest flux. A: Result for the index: 90.2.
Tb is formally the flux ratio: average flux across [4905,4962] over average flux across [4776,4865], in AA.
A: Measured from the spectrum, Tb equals 1.06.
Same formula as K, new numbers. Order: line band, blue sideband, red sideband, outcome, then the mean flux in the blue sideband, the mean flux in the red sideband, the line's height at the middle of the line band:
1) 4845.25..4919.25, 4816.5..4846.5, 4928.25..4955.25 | 0.056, 72.1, 77.4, 74.5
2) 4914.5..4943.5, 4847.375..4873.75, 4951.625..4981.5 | -0.039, 66.9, 75.3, 72.3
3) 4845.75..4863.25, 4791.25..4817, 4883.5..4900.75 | 0.139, 76.3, 74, 75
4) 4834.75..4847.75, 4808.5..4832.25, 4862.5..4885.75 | 0.086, 74.4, 71.3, 73.2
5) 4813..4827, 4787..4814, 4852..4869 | 0.019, 76.8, 65.3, 73.1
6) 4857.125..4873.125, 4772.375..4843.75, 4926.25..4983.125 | 0.120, 74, 75.9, 74.7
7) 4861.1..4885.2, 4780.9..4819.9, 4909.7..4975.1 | 0.071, 75.4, 75.8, 75.6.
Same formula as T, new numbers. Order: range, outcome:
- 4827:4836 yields 54.76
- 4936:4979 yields 59.77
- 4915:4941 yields 62.51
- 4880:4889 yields 62.68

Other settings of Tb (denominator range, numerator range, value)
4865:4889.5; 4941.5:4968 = 1.09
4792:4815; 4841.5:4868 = 0.87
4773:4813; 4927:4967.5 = 1.02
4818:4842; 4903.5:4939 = 1.03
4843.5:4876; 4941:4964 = 1.17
